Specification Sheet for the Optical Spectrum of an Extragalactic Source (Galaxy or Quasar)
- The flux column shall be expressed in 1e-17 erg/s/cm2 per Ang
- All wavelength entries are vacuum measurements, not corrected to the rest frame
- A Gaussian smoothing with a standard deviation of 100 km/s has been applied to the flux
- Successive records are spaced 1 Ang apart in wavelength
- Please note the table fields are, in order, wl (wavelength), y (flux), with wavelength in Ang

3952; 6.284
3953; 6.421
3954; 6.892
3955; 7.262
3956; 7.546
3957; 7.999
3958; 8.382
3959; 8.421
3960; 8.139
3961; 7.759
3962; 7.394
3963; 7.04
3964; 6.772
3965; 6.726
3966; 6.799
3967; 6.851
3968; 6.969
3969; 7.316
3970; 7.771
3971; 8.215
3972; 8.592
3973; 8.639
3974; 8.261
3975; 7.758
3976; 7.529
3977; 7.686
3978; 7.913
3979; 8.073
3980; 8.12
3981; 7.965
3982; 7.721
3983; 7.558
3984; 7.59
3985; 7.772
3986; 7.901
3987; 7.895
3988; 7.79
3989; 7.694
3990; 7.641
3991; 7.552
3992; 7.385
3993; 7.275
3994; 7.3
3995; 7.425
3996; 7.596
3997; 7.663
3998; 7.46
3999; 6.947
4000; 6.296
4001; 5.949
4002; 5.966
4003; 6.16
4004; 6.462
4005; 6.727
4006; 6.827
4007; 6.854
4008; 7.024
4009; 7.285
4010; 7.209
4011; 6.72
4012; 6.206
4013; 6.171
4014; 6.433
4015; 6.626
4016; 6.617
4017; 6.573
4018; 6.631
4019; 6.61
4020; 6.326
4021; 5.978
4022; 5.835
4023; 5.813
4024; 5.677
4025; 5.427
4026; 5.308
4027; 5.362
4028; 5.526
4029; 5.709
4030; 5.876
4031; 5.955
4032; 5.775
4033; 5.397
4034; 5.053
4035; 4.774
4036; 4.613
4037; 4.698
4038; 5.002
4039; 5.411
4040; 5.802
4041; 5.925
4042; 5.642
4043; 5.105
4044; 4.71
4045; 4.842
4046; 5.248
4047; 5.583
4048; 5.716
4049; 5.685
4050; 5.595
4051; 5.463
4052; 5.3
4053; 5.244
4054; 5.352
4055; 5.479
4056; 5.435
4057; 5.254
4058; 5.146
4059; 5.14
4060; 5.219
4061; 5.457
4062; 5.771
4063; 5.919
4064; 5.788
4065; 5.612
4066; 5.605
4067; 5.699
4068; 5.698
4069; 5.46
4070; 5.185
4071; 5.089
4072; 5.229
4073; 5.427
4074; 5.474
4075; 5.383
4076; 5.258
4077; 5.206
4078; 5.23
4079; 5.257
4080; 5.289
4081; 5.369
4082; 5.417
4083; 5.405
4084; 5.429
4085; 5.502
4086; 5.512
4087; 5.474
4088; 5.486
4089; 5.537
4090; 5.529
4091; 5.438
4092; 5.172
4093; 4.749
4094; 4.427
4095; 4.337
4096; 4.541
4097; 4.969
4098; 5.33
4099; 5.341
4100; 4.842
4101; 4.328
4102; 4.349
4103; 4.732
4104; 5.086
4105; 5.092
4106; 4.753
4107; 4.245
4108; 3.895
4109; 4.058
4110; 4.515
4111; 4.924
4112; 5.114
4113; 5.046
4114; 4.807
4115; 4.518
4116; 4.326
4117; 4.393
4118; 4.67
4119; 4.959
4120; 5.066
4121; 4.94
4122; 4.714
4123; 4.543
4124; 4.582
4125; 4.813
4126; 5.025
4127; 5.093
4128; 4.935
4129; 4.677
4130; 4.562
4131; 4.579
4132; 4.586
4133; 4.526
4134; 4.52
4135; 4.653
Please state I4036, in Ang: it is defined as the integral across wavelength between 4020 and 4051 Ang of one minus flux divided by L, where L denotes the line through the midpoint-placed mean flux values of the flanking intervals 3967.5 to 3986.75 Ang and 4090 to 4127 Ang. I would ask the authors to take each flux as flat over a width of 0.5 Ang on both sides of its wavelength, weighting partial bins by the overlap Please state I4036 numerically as 4.9 Ang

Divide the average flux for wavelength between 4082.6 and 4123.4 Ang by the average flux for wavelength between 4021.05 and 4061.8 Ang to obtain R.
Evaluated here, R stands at 0.90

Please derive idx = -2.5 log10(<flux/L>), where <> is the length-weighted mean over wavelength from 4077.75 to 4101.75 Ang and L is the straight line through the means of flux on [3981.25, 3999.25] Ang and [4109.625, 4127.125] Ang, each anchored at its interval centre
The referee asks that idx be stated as 0.052 mag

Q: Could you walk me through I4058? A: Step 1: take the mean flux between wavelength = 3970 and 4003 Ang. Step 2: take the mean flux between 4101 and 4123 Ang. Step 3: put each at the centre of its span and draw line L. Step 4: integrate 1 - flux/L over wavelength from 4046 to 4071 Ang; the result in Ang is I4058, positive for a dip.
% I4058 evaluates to 1.8 Ang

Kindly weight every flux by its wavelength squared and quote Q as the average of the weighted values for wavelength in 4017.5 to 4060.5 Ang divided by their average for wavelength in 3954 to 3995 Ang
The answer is 0.74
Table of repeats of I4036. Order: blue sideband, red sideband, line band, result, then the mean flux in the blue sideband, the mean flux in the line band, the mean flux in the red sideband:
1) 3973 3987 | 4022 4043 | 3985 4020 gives -0.8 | 7.87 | 6.97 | 5.44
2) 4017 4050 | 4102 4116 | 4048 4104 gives -2.7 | 5.55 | 5.29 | 4.65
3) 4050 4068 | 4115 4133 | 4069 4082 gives 0.0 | 5.47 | 5.29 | 4.72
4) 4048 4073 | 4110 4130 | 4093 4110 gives 1.2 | 5.46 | 4.64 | 4.78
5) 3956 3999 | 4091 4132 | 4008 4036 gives 2.8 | 7.66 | 6.02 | 4.73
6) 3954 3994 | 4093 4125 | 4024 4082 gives 5.0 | 7.67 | 5.39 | 4.69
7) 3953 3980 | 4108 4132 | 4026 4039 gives 2.2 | 7.63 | 5.32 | 4.71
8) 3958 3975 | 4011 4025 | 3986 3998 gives -1.1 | 7.63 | 7.57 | 6.25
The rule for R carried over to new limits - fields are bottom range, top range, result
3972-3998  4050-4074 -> 0.70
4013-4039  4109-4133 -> 0.82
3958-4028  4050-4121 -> 0.72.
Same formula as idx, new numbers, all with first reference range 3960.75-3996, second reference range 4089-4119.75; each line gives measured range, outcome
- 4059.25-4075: 0.02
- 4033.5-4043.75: 0.20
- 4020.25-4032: 0.15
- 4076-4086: -0.01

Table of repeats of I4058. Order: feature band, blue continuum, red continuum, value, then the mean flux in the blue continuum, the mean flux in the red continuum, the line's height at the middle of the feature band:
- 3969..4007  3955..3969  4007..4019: -2.25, 7.43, 6.69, 7.05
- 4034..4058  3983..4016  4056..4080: 2.59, 7.06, 5.41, 5.94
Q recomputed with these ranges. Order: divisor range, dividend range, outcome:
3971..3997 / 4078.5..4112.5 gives 0.68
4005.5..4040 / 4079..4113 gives 0.86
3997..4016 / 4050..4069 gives 0.85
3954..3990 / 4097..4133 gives 0.66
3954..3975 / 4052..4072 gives 0.75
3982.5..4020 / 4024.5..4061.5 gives 0.78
